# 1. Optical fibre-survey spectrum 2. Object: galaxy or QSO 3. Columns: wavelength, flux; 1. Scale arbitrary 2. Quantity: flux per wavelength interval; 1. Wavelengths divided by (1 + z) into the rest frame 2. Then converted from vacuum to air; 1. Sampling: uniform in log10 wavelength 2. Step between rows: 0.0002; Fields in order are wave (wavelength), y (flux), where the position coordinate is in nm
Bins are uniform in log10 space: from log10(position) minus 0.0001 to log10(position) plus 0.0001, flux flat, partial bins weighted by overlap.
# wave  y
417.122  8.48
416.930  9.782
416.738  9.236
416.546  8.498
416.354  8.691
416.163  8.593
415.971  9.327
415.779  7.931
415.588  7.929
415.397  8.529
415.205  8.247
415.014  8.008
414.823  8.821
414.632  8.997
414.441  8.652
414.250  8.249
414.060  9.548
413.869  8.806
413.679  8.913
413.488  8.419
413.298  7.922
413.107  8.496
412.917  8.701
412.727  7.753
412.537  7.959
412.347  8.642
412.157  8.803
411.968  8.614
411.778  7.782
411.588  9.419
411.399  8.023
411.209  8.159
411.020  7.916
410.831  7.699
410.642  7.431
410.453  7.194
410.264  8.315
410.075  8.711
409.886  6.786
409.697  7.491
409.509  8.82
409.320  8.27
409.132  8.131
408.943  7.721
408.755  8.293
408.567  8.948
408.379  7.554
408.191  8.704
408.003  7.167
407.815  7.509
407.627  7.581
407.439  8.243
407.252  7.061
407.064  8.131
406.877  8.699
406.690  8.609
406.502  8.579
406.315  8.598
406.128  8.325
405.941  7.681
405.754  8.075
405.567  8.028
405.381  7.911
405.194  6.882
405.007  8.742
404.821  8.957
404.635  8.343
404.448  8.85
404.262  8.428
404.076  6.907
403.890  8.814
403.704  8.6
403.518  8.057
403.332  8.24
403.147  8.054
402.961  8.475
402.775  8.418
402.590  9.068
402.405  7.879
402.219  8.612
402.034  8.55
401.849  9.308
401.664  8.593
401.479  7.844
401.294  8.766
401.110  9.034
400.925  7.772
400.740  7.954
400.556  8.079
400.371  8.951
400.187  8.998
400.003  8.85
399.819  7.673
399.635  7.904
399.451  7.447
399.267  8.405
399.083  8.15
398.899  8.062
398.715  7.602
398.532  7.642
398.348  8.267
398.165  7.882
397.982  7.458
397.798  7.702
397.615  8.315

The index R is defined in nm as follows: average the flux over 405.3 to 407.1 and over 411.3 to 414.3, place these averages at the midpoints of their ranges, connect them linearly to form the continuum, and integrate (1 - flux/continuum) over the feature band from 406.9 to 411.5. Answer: 0.25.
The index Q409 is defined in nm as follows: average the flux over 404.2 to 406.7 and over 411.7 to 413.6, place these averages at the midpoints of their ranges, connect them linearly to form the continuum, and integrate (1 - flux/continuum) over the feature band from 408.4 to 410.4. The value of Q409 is 0.05 nm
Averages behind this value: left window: 8.27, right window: 8.32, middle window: 8.11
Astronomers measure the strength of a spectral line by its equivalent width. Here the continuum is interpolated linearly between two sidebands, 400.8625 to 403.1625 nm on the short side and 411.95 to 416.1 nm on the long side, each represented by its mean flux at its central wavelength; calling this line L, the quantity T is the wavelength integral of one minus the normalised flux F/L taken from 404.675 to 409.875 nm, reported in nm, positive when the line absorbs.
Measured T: 0.263 nm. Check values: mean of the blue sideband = 8.51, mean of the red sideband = 8.51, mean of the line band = 8.08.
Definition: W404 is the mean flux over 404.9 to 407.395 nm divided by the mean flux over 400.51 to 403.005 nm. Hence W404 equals 0.96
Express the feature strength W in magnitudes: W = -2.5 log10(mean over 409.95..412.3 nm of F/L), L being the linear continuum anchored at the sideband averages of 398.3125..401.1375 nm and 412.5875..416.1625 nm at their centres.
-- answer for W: 0.03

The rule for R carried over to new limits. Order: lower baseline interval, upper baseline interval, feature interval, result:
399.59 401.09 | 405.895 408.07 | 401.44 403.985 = -0.080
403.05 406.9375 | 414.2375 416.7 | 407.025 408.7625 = 0.090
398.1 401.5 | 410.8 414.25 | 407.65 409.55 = 0.064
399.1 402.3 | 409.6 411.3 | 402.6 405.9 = -0.031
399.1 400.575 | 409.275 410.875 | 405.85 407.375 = -0.041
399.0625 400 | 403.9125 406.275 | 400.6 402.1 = -0.080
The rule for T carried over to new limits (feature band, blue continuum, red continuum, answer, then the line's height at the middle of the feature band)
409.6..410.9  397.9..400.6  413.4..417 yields 0.13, 8.5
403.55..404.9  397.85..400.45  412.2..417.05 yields -0.02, 8.25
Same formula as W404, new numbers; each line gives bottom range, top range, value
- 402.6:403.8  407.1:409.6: 0.96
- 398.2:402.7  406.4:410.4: 0.97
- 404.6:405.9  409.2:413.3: 1.00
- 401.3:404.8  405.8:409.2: 0.96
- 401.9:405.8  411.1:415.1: 1.03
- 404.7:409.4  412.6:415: 1.06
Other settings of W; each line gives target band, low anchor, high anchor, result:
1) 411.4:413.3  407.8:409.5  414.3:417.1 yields 0.00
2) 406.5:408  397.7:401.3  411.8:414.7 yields 0.05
